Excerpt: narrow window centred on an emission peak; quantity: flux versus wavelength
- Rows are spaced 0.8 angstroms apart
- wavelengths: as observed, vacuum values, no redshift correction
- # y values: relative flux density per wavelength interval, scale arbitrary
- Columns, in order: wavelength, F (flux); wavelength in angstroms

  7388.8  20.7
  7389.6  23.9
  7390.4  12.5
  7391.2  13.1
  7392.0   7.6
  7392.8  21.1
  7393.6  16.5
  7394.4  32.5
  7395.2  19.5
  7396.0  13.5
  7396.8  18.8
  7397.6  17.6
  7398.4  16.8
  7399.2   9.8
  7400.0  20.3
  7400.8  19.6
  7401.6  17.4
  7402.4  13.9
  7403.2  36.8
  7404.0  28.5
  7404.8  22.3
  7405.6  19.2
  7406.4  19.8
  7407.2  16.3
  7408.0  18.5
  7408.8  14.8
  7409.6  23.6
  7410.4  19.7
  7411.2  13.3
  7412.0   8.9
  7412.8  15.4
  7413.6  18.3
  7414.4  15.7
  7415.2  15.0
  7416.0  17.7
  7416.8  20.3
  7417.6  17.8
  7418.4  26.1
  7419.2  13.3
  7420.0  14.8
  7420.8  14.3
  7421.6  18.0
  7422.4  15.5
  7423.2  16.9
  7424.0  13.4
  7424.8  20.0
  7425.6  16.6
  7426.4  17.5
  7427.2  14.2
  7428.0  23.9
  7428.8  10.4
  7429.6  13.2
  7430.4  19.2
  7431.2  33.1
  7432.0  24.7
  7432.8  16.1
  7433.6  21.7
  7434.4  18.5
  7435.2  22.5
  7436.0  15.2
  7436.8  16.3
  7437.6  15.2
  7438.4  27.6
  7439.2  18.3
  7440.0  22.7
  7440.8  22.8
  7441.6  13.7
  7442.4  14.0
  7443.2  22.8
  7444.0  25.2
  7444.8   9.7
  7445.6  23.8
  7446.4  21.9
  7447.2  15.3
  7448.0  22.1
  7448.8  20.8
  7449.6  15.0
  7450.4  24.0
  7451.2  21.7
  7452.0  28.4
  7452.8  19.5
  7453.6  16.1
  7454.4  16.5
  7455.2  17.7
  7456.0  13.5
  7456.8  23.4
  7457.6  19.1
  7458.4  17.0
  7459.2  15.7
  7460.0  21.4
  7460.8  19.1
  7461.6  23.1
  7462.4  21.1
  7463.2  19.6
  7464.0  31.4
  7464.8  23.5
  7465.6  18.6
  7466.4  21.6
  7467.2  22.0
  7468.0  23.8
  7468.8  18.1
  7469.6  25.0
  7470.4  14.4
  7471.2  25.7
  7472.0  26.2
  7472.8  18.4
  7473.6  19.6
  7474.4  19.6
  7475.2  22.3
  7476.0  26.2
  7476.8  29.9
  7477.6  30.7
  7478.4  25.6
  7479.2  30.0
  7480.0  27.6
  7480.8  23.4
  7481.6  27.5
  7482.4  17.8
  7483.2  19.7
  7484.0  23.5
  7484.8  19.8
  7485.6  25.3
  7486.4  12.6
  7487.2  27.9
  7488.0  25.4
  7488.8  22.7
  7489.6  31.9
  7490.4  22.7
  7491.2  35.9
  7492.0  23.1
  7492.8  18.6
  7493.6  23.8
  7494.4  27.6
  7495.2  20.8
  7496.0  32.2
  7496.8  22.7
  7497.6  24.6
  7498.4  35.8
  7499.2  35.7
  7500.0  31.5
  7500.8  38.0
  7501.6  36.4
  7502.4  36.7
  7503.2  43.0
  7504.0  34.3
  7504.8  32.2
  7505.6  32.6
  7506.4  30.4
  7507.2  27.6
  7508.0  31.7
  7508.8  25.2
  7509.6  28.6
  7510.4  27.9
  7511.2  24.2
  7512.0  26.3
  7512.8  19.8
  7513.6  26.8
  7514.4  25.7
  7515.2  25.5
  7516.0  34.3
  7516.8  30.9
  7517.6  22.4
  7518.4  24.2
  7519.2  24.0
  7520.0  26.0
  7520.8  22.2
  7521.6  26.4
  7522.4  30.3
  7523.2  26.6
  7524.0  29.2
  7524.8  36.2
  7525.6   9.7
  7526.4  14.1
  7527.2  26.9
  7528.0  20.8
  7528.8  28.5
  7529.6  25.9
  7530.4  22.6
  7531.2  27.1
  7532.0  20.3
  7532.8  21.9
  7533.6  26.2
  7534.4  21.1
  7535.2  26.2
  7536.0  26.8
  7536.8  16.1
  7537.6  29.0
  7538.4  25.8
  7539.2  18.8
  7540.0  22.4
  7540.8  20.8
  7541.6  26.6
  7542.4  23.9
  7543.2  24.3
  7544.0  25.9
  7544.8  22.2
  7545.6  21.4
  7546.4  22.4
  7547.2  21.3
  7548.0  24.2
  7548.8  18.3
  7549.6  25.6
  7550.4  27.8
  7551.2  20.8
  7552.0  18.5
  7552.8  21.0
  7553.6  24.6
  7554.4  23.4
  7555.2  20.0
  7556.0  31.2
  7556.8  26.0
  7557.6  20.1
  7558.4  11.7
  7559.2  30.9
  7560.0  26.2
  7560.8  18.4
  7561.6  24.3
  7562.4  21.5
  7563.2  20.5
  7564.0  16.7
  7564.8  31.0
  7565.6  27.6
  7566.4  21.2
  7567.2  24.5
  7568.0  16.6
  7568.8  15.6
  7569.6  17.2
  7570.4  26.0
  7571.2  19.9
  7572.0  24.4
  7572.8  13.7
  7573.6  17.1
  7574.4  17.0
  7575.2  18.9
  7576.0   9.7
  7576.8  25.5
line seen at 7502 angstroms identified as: H-beta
